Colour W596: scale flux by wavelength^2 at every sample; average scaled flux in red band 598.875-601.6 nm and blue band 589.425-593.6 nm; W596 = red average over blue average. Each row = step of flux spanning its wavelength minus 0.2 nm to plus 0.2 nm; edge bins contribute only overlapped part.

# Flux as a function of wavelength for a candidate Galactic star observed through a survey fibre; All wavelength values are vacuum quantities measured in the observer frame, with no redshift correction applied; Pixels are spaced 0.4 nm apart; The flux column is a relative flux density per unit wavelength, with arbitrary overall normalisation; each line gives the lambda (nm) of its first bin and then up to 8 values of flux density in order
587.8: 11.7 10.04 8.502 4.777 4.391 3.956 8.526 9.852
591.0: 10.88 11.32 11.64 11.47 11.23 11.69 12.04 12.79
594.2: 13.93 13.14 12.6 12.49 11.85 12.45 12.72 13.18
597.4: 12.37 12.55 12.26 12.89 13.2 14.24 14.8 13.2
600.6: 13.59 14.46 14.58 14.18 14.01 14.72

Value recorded 1.4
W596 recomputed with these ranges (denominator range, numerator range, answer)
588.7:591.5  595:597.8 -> 1.69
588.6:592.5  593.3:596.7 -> 1.50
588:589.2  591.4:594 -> 1.54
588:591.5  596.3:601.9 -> 1.74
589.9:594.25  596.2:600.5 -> 1.20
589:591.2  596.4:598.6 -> 1.78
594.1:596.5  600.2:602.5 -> 1.13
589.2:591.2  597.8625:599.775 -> 1.81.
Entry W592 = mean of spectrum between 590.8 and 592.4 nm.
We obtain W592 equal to 11.3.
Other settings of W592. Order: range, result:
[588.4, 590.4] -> 6.03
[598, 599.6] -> 13.1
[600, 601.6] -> 14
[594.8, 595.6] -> 12.5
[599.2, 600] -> 14.5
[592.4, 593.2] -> 11.5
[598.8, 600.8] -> 13.8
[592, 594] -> 11.8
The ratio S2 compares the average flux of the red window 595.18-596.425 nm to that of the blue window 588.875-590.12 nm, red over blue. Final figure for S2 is 2.6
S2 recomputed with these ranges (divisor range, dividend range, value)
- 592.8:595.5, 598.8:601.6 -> 1.11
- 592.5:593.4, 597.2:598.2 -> 1.07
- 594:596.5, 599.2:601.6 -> 1.11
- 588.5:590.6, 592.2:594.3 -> 1.94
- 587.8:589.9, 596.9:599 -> 1.82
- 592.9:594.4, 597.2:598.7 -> 0.99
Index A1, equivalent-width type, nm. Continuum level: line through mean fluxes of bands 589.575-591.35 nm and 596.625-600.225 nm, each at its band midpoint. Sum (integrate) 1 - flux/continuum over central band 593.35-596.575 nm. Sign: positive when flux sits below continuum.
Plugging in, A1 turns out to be -0.46 nm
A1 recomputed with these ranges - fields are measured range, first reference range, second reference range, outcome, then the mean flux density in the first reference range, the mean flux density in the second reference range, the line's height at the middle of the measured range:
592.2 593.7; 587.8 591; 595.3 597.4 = -0.231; 7.67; 12.5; 10.1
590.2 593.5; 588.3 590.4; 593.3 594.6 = -0.427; 6.22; 13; 9.92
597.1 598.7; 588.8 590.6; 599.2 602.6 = -0.079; 5.91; 14.2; 12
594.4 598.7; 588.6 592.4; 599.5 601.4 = -0.259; 8.53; 14.1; 11.9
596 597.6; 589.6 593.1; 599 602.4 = -0.039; 10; 14.1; 12.4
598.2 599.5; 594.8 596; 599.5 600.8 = 0.025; 12.3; 13.9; 13.5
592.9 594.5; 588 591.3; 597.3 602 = -0.413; 7.73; 13.6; 10.1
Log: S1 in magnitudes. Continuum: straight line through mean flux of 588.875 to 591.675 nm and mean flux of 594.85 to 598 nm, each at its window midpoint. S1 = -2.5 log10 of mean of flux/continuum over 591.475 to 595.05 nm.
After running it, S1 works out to -0.207 mag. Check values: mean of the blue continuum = 7.86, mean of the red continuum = 12.5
